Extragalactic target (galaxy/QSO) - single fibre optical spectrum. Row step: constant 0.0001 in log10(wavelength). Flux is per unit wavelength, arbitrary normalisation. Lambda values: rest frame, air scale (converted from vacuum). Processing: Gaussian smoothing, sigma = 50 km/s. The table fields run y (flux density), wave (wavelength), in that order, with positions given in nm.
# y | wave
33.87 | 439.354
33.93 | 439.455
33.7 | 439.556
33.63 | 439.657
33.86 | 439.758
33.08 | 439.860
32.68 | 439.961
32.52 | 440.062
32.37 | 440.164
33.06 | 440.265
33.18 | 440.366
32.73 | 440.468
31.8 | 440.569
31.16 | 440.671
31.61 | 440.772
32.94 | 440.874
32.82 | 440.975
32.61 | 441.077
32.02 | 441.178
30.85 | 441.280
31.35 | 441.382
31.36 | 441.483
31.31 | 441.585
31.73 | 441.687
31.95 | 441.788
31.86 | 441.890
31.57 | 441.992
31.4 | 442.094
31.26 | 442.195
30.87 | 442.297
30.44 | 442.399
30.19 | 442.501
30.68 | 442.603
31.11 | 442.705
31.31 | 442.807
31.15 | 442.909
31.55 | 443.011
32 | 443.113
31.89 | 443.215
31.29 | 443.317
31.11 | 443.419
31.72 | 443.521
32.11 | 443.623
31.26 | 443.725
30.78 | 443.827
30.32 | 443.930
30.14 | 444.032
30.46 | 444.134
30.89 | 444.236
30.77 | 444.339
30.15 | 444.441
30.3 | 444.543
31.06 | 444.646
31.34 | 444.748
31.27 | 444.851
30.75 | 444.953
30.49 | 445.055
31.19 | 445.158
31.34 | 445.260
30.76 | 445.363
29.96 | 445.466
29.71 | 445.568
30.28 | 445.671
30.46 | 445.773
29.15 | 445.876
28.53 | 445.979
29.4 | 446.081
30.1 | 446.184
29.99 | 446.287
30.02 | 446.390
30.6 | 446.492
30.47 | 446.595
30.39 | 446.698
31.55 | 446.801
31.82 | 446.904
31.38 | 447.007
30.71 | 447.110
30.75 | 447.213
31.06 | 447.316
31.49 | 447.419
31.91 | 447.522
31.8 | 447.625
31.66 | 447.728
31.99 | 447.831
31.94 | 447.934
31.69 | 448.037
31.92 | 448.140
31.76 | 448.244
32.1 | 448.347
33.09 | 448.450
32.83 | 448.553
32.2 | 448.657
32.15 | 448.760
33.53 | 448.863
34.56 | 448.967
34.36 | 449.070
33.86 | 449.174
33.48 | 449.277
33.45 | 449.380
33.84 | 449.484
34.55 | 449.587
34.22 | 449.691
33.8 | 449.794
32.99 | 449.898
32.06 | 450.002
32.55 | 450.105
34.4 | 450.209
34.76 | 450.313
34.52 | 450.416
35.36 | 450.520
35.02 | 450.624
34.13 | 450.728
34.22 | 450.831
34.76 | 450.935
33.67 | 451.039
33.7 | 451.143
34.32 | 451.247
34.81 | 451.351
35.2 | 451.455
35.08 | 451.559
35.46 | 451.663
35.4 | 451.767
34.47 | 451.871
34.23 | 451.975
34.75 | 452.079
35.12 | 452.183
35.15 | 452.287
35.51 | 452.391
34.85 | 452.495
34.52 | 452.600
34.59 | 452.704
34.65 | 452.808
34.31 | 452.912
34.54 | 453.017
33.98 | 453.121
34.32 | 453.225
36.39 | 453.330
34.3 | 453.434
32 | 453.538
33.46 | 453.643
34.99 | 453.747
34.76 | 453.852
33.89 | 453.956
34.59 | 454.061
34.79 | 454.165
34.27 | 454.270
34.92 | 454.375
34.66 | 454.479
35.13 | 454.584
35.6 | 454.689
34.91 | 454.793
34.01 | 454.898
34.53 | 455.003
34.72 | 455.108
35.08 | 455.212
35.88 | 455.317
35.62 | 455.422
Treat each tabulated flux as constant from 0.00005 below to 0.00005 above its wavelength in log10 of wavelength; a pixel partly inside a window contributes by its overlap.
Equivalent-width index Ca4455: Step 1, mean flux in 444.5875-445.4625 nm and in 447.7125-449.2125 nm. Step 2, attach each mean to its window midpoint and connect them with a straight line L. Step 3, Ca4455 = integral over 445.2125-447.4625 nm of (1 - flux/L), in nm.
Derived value 0.081 nm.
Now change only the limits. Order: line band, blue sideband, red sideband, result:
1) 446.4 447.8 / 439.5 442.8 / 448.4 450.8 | 0.09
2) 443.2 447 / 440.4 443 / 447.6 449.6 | 0.18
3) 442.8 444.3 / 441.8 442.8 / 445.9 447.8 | -0.01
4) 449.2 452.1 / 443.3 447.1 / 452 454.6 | -0.08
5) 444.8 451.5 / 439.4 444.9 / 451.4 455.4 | 0.21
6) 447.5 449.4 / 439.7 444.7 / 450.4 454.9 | 0.04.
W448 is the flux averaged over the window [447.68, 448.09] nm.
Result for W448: 31.9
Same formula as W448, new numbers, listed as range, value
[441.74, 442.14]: 31.6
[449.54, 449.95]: 33.8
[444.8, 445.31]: 31.1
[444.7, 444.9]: 31.2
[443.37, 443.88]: 31.4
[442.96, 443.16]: 31.8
